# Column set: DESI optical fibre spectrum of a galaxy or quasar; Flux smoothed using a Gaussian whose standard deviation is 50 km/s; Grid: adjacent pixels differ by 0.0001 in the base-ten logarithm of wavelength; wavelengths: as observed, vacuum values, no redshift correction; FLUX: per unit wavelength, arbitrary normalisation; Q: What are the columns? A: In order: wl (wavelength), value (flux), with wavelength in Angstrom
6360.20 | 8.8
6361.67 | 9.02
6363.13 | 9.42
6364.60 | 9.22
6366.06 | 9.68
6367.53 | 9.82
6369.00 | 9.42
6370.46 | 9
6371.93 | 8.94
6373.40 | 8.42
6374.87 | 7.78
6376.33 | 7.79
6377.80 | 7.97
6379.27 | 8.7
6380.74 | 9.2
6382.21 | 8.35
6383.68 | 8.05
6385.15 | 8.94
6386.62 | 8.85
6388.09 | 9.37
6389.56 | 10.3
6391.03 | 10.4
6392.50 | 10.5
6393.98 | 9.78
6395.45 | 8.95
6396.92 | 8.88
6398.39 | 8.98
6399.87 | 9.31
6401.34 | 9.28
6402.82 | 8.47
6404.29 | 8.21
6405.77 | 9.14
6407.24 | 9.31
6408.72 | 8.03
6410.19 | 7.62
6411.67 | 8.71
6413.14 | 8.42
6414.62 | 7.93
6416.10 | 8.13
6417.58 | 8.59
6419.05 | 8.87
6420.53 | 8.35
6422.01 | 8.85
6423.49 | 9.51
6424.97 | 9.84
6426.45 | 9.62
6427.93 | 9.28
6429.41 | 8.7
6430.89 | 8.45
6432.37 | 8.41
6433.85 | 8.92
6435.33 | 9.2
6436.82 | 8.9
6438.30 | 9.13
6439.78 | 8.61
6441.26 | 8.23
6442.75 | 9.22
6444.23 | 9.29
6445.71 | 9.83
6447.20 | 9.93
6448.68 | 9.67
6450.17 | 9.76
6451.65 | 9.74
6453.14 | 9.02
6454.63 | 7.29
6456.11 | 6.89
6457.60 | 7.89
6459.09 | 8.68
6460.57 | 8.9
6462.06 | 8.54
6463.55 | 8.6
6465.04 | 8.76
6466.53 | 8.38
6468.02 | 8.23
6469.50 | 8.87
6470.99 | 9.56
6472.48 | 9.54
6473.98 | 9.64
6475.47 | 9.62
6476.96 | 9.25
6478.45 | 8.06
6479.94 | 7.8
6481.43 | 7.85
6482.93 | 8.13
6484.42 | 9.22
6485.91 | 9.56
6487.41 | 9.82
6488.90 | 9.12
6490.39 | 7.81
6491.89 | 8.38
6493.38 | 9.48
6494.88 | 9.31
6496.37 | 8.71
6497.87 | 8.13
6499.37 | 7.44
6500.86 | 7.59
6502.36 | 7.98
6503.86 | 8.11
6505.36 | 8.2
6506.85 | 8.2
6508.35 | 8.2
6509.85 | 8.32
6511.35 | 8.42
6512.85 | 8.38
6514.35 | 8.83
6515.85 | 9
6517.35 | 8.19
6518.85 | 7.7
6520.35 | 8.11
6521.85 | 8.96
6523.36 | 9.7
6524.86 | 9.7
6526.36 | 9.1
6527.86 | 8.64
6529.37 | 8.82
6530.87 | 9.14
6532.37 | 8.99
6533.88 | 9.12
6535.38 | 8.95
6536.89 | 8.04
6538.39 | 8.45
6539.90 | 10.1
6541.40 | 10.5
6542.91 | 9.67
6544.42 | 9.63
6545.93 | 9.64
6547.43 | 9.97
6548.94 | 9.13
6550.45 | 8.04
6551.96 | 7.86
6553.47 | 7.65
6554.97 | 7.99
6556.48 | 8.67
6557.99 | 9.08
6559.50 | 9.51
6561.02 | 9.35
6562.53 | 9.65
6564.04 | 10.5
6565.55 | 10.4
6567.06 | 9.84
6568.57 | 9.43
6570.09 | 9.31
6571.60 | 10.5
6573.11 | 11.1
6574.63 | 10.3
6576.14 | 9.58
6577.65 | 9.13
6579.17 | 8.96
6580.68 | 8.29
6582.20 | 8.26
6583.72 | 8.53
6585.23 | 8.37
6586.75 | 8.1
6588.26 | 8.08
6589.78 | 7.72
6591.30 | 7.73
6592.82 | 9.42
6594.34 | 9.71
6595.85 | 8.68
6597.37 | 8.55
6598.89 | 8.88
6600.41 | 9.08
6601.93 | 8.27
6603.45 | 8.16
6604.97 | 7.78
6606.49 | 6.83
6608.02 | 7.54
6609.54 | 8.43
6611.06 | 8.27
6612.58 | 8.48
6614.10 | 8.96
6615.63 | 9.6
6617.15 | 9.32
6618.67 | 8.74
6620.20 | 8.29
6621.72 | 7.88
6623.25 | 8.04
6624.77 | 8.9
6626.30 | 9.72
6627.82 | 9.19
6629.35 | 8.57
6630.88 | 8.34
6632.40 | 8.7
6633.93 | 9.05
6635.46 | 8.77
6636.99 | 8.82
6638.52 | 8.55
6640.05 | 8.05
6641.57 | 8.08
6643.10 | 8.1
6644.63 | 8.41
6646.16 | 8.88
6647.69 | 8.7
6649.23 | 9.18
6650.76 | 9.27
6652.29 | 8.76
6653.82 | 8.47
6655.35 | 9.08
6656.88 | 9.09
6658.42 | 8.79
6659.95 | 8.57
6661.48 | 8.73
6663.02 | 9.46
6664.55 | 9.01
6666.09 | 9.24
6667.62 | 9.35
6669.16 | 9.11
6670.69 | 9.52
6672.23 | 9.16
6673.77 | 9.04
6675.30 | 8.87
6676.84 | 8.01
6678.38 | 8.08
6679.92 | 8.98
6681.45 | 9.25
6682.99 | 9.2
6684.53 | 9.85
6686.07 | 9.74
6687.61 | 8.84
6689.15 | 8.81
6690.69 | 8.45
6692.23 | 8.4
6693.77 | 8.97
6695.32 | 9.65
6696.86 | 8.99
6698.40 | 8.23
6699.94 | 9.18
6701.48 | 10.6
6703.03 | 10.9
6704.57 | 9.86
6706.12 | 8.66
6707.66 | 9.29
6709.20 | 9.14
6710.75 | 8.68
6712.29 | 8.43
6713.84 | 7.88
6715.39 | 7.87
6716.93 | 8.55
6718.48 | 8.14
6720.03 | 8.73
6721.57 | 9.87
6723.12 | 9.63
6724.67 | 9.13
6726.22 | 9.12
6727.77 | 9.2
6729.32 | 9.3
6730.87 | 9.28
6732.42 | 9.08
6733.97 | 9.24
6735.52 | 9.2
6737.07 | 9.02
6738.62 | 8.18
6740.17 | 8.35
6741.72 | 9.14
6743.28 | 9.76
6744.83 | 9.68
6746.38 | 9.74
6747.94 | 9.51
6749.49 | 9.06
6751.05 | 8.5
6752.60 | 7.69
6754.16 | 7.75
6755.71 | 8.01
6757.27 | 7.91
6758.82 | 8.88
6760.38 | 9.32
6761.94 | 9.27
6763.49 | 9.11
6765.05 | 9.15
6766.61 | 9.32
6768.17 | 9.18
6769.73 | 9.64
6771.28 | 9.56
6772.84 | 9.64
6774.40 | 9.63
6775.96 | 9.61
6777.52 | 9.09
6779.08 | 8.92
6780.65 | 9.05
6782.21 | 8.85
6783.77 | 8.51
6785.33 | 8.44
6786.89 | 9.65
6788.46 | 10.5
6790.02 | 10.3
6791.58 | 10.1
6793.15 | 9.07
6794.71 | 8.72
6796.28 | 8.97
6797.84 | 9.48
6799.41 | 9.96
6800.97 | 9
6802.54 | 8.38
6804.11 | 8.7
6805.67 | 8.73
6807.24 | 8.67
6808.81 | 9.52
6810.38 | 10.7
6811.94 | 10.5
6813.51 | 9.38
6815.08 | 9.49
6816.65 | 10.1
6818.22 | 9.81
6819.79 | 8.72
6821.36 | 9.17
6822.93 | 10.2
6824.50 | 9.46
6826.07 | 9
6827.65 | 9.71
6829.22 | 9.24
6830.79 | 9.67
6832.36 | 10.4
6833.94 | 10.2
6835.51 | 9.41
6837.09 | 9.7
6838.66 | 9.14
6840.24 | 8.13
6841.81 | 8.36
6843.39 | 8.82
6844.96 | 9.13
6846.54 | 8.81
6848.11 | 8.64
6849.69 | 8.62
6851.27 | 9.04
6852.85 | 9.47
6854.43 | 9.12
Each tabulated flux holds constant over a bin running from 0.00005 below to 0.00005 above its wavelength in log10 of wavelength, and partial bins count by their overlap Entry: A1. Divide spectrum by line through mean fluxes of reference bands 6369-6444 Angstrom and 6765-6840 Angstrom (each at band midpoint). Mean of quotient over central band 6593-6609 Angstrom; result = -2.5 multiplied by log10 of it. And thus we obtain 0.09 mag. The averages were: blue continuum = 8.86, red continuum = 9.42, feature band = 8.39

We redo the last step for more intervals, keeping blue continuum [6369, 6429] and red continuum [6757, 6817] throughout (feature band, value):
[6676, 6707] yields 0.009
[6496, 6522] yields 0.097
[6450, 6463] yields 0.058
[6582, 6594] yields 0.095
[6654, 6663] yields 0.035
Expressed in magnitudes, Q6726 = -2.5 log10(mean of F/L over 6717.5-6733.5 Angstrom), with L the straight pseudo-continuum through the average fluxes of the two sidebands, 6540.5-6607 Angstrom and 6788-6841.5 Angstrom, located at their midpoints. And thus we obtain 0.018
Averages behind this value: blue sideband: 9.01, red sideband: 9.46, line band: 9.14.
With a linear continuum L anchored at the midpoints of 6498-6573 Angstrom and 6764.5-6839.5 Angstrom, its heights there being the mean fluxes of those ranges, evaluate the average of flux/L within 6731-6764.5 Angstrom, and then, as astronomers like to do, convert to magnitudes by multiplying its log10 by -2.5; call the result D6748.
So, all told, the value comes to 0.05 mag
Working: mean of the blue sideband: 8.93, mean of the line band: 8.89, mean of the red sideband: 9.42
